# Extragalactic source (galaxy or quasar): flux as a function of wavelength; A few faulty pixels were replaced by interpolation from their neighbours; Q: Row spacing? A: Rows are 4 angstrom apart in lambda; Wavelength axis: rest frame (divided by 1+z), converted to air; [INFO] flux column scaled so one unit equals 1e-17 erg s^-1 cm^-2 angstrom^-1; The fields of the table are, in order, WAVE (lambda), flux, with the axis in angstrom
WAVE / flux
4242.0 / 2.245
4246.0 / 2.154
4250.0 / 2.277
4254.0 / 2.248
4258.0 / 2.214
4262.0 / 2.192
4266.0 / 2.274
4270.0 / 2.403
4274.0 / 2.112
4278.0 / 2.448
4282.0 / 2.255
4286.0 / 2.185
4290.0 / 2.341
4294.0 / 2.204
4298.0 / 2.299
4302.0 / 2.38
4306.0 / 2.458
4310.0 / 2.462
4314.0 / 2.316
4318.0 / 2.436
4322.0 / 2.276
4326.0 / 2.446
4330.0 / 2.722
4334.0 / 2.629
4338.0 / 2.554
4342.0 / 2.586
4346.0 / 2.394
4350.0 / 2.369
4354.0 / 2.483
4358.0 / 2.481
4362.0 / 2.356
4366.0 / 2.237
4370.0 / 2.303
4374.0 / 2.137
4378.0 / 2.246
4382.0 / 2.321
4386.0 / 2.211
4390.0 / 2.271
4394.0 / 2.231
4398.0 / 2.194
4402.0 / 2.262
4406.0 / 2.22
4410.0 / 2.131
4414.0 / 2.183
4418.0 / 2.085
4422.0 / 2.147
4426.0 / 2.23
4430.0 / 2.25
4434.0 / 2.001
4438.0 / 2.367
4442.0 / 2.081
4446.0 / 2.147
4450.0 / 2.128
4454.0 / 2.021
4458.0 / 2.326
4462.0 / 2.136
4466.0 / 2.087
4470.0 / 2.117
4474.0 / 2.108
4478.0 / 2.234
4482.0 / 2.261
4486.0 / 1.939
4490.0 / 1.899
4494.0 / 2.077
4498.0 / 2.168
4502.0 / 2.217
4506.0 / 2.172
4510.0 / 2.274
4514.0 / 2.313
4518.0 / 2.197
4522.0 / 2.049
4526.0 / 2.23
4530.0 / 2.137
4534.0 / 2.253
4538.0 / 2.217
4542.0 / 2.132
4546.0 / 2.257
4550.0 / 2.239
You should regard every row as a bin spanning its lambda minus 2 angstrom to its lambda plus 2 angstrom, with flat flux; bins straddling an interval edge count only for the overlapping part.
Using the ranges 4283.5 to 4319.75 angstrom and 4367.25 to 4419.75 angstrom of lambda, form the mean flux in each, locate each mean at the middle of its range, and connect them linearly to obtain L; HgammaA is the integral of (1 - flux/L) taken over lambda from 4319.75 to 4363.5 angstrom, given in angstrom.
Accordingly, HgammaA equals -3.8 angstrom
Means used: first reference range 2.34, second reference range 2.22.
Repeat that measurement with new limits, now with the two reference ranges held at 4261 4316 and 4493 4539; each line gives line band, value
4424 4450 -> 0.7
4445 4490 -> 1.9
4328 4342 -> -2.1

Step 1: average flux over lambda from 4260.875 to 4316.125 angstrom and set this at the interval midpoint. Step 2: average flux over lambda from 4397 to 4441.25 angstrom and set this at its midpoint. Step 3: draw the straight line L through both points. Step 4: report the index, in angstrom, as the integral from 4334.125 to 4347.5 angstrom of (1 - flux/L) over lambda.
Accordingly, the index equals -1.6 angstrom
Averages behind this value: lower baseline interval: 2.31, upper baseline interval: 2.19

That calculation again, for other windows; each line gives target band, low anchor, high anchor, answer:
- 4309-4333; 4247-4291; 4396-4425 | -2.35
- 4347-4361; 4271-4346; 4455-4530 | -0.59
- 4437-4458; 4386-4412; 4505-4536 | 0.54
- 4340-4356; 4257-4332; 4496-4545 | -1.05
